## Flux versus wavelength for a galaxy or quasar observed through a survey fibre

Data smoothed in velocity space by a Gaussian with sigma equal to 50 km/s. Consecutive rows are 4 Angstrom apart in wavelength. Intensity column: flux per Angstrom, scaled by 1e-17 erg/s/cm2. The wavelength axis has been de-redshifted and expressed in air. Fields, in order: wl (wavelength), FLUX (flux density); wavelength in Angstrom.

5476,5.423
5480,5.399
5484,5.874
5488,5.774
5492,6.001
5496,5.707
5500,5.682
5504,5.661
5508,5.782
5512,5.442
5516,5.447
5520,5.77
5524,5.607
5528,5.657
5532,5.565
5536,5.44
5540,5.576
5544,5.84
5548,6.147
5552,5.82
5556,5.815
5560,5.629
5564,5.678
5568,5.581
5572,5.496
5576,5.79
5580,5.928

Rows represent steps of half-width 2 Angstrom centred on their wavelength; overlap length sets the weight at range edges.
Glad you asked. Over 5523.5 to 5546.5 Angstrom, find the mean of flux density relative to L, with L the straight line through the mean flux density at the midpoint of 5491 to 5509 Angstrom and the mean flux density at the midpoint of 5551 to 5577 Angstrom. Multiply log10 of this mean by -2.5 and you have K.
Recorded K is 0.02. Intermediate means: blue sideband 5.75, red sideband 5.68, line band 5.63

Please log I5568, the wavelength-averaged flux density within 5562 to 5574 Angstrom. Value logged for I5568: 5.59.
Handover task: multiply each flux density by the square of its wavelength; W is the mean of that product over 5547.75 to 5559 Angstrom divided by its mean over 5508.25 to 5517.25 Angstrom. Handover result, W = 1.1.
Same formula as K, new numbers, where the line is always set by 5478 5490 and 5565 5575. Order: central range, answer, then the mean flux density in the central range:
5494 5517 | 0.01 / 5.63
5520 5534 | 0.00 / 5.63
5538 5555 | -0.05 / 5.84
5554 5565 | -0.02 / 5.71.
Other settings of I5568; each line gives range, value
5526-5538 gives 5.55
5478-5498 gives 5.75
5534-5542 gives 5.51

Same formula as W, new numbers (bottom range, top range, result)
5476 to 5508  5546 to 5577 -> 1.03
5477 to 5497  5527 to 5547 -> 1.00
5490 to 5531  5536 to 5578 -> 1.03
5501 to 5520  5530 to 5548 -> 1.02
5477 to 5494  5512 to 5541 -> 0.98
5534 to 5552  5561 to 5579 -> 0.99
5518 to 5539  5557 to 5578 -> 1.02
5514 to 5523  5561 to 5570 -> 1.02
